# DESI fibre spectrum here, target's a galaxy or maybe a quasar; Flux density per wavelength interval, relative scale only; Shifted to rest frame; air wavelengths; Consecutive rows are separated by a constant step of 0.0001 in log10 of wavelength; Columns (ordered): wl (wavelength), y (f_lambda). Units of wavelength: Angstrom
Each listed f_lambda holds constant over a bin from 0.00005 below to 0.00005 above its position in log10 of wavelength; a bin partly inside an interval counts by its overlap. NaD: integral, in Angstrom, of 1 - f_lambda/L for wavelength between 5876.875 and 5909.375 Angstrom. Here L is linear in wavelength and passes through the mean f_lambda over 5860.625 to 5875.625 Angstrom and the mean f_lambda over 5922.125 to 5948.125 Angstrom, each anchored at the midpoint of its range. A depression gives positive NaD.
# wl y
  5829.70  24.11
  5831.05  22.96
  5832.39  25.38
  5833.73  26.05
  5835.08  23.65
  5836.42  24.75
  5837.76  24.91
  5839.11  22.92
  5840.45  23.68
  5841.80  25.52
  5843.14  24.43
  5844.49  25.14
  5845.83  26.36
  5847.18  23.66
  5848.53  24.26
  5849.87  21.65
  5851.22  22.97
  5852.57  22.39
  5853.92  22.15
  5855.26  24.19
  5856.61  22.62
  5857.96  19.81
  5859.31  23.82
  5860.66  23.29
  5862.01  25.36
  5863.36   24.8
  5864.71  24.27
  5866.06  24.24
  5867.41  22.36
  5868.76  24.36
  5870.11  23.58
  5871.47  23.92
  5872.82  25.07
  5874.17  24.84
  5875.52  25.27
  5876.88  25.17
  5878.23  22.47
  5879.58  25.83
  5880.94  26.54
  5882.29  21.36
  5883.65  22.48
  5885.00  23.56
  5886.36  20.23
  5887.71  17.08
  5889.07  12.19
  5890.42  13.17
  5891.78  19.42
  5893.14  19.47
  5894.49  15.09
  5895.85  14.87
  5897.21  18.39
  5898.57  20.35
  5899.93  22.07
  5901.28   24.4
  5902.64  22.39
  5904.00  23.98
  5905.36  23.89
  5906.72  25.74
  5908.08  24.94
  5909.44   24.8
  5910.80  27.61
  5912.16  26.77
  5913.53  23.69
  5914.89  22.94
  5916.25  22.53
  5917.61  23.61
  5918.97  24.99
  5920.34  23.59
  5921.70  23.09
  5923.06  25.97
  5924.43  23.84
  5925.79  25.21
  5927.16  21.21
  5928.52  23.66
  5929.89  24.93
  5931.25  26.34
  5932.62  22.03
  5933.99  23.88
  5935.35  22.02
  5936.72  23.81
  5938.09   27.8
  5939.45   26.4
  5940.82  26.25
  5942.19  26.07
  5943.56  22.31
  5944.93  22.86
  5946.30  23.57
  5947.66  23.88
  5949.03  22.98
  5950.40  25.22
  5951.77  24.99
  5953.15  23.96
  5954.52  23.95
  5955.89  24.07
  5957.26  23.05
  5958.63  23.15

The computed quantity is 4.4 Angstrom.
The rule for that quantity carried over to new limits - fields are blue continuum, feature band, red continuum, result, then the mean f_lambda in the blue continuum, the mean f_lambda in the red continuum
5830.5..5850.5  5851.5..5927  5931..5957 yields 5.00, 24.4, 24.3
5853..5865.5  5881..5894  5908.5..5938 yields 2.54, 23.4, 24.2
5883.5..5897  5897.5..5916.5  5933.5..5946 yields -3.77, 17.6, 24.6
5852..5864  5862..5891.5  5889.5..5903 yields -2.05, 23.2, 18.8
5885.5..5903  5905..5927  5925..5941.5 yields -2.84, 18.4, 24.5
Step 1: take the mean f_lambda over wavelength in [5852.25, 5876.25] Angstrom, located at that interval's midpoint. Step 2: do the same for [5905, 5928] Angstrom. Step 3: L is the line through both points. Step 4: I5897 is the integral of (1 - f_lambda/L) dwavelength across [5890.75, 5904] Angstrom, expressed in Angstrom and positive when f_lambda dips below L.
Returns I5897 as 2.5 Angstrom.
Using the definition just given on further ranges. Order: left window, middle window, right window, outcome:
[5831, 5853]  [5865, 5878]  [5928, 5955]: 0.0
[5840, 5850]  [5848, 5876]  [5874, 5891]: -0.6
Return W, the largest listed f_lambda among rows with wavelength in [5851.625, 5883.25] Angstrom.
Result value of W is 26.54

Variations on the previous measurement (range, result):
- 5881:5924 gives 27.61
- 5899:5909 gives 25.74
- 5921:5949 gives 27.8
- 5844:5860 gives 26.36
